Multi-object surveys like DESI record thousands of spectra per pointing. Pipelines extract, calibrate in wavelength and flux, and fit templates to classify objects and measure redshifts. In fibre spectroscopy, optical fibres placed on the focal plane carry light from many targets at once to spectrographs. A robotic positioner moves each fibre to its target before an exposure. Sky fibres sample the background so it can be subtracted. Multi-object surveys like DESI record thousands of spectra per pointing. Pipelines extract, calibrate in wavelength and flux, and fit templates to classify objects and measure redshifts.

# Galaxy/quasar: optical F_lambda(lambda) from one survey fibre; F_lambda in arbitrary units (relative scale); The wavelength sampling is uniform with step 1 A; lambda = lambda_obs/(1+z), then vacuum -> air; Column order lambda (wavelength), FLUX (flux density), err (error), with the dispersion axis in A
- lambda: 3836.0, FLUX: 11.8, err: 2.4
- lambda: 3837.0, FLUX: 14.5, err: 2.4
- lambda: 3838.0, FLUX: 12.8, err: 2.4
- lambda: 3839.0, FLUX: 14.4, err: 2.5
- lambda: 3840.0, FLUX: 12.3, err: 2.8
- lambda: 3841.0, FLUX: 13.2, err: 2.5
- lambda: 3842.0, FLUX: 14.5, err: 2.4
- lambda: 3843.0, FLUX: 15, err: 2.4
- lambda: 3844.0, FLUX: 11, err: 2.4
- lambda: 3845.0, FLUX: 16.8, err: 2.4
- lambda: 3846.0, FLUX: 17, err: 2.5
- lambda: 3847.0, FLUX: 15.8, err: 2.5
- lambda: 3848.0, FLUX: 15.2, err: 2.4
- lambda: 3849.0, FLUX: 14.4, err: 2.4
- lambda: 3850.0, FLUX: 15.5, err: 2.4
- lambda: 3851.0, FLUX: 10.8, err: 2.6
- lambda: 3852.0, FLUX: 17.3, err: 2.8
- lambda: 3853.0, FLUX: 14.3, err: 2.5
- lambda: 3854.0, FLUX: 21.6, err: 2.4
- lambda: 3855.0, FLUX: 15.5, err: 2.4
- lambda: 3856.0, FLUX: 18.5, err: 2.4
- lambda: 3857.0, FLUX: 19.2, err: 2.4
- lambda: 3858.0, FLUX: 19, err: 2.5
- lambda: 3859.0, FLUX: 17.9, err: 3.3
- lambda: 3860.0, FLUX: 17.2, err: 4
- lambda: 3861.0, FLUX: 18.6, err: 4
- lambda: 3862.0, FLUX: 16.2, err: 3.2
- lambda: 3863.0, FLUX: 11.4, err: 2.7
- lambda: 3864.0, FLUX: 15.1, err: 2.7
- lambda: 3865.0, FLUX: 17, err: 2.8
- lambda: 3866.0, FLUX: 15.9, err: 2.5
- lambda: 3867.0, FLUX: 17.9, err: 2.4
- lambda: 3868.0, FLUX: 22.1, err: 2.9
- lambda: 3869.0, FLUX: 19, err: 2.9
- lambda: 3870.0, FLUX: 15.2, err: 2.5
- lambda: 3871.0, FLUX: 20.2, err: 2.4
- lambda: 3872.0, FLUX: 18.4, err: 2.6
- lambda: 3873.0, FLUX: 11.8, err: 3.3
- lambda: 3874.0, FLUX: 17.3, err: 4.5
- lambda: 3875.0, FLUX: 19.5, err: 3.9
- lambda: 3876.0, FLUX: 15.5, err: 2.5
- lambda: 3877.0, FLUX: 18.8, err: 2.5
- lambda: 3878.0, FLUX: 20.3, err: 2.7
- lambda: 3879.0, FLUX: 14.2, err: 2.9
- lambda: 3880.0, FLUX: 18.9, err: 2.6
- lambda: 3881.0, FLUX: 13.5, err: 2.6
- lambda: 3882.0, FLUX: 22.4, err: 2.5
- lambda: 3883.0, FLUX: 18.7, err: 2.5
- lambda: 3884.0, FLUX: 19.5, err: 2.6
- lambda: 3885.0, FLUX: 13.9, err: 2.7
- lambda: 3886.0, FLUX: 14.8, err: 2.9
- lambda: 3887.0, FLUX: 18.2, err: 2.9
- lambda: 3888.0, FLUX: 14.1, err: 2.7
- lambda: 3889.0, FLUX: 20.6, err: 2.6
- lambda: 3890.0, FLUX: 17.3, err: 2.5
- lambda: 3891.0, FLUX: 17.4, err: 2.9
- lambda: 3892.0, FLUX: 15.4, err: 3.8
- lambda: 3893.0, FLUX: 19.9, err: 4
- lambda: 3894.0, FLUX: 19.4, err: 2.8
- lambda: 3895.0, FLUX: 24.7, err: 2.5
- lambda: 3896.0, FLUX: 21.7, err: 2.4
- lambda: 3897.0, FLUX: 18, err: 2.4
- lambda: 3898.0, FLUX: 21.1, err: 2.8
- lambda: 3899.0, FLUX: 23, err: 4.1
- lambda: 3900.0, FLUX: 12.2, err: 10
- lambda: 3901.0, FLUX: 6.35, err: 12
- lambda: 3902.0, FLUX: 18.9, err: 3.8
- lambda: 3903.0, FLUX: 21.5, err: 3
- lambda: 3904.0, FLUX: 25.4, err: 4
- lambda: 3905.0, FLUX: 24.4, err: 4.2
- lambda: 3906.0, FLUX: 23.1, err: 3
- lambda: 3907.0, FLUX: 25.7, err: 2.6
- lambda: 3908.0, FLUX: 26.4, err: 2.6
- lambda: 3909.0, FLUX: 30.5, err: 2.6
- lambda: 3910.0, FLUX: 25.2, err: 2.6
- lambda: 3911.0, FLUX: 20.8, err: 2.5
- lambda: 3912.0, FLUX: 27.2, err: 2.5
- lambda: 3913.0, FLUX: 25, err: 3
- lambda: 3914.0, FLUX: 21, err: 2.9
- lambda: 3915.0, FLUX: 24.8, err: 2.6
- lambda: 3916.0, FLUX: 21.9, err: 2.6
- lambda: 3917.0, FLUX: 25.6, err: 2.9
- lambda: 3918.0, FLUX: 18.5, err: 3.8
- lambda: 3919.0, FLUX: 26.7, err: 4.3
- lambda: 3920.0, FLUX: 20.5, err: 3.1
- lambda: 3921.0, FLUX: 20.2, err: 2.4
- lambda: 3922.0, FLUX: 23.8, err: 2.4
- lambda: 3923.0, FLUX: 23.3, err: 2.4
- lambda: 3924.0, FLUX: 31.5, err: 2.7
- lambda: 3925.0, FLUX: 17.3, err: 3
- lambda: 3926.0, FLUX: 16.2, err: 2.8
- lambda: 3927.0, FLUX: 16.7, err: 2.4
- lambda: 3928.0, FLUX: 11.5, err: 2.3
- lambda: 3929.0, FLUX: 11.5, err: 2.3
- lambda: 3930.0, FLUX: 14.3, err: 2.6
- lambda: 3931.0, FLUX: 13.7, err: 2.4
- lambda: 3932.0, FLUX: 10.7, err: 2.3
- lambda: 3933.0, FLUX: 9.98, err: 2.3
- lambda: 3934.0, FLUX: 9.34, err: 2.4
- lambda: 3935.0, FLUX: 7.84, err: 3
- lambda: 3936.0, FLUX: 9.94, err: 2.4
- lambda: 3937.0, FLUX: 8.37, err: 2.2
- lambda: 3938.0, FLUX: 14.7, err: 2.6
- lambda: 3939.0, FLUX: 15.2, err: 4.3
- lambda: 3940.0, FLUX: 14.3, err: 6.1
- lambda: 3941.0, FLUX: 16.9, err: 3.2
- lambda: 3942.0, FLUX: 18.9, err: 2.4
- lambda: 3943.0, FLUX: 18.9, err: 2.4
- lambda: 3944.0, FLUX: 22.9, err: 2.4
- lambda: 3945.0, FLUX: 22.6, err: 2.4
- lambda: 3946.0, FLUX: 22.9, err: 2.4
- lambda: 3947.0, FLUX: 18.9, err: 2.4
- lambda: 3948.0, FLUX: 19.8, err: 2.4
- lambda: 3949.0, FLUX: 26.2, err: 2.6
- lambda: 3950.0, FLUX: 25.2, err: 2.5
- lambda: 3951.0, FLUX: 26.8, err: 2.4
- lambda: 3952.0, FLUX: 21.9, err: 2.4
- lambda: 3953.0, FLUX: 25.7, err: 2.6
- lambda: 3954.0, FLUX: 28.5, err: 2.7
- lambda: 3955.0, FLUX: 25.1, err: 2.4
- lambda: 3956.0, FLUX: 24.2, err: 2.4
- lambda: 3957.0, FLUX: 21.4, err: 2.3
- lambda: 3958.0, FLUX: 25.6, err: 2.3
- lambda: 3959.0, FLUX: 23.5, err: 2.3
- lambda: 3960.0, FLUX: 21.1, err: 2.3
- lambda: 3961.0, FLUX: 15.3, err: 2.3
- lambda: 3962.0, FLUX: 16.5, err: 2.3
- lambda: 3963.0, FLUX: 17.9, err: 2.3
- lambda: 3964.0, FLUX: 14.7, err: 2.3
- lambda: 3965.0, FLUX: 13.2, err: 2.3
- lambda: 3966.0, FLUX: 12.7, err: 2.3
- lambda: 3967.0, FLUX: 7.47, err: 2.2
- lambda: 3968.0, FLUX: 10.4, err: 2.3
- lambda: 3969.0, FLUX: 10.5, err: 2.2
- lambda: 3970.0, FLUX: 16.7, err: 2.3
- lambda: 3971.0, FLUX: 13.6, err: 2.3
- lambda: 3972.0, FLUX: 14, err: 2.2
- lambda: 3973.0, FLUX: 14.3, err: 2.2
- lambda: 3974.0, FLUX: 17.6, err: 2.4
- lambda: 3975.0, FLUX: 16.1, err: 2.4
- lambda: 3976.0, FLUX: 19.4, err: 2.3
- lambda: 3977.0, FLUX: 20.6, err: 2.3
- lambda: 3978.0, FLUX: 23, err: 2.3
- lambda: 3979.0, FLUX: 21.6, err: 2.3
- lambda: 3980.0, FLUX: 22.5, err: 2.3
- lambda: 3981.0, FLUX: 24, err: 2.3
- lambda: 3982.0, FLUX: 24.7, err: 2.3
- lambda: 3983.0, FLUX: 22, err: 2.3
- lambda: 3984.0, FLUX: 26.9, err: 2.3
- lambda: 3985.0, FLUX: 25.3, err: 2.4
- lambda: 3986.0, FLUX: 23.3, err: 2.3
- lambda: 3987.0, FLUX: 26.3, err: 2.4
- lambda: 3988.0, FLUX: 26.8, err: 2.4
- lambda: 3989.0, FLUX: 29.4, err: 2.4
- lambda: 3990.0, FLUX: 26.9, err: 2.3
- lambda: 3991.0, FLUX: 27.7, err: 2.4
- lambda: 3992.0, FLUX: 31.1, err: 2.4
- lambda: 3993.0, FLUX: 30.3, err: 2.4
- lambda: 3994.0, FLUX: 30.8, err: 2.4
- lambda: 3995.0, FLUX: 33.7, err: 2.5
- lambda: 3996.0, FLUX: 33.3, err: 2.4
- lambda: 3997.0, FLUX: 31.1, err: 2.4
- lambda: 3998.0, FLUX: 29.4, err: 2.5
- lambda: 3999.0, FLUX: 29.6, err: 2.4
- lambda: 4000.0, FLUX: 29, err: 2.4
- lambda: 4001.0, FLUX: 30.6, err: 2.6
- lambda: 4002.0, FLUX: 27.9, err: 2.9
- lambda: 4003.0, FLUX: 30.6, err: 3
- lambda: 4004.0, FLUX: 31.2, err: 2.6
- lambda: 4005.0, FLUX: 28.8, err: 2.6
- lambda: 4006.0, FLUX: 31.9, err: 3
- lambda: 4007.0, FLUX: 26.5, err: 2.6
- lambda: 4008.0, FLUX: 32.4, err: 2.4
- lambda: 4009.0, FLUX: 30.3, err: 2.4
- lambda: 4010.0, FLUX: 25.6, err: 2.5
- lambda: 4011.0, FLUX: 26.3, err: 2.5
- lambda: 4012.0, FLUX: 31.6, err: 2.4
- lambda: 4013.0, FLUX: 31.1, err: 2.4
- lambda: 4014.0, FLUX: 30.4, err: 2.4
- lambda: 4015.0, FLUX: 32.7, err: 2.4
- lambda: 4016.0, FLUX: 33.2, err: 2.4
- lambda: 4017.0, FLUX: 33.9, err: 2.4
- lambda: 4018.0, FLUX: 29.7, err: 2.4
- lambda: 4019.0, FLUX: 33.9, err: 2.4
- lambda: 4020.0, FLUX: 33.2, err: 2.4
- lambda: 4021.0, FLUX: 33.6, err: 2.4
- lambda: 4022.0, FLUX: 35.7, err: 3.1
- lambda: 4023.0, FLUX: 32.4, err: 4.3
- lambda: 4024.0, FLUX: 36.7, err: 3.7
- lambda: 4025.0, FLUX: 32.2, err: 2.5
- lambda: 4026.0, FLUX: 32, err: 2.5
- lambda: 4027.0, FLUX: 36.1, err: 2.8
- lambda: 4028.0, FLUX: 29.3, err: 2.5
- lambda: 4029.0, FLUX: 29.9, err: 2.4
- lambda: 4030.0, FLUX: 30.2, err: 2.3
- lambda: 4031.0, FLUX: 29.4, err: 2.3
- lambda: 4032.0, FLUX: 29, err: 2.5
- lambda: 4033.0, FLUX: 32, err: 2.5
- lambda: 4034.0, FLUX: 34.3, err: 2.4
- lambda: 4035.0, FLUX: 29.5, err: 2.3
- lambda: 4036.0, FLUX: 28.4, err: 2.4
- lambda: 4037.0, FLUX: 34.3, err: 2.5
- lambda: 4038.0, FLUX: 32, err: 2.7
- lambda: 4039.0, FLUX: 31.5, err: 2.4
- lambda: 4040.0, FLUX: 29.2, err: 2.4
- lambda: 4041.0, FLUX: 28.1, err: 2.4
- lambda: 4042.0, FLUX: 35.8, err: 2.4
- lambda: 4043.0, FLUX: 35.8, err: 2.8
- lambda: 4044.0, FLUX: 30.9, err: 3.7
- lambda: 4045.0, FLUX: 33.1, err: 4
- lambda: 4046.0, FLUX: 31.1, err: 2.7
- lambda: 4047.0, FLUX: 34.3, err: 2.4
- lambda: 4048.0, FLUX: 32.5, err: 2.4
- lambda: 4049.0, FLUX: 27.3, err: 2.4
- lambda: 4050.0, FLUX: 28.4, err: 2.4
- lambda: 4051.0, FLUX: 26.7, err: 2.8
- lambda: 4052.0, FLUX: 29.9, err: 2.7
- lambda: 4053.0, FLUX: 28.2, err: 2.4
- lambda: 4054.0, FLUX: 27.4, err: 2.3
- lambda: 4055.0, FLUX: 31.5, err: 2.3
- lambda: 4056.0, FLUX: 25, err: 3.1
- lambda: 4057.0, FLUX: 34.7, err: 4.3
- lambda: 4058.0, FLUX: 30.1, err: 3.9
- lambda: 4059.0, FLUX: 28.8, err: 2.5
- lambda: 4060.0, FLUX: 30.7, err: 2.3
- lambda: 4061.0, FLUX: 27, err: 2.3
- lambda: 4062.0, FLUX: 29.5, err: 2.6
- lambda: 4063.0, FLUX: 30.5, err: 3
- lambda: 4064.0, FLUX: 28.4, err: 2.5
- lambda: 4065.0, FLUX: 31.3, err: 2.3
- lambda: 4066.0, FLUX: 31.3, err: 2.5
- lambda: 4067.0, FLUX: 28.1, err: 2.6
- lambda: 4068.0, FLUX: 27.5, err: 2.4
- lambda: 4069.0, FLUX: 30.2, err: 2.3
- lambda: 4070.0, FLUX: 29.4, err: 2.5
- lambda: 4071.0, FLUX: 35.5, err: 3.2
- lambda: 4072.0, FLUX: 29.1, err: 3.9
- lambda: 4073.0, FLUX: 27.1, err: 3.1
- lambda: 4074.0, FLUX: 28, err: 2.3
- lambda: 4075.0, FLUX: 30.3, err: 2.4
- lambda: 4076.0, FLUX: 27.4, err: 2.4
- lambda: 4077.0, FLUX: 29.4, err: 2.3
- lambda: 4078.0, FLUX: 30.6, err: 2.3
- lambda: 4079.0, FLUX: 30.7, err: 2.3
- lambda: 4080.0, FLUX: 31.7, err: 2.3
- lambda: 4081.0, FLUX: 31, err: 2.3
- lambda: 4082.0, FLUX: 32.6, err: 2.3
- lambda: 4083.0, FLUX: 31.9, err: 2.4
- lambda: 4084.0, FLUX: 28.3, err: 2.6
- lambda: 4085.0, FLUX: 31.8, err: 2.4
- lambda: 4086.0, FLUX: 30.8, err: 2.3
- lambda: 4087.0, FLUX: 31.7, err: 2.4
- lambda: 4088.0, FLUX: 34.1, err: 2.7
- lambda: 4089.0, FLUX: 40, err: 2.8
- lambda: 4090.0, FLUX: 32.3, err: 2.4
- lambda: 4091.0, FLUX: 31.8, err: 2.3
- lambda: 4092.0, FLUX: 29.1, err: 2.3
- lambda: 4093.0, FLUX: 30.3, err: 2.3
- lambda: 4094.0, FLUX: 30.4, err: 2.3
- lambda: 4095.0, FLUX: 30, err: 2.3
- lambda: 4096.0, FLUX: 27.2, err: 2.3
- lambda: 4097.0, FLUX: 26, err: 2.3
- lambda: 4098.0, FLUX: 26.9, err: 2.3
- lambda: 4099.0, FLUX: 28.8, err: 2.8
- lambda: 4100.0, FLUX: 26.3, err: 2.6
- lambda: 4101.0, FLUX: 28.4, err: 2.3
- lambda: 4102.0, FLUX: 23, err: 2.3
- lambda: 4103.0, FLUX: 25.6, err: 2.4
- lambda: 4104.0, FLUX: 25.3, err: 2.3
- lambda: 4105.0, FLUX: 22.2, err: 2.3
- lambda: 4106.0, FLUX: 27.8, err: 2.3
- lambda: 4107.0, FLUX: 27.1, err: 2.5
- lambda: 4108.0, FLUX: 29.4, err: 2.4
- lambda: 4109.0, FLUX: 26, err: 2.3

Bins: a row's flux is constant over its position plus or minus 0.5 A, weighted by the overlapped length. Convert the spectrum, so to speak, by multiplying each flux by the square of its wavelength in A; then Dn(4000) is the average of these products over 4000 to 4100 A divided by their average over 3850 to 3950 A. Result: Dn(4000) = 1.79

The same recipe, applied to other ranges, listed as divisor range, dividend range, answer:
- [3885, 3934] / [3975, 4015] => 1.46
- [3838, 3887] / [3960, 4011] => 1.52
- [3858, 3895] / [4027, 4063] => 1.91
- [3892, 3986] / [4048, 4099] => 1.64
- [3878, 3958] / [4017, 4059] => 1.70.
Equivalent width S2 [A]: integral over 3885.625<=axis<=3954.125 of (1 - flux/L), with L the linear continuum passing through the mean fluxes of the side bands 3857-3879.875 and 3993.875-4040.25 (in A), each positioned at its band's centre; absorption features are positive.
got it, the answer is 7.3 A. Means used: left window 17.3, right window 31.2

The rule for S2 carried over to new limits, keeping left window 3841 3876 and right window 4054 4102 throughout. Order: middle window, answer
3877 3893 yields 0.6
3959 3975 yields 5.8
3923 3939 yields 5.3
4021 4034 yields -2.6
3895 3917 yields -3.2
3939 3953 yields 0.4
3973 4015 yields -3.9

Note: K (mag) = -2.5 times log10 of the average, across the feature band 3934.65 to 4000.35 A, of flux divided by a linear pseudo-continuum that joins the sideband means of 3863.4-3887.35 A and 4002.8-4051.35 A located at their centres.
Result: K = 0.22 mag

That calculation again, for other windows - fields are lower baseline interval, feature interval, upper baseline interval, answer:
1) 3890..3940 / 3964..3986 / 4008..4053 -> 0.386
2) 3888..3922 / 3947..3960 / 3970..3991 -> -0.113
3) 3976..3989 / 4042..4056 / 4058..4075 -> -0.080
